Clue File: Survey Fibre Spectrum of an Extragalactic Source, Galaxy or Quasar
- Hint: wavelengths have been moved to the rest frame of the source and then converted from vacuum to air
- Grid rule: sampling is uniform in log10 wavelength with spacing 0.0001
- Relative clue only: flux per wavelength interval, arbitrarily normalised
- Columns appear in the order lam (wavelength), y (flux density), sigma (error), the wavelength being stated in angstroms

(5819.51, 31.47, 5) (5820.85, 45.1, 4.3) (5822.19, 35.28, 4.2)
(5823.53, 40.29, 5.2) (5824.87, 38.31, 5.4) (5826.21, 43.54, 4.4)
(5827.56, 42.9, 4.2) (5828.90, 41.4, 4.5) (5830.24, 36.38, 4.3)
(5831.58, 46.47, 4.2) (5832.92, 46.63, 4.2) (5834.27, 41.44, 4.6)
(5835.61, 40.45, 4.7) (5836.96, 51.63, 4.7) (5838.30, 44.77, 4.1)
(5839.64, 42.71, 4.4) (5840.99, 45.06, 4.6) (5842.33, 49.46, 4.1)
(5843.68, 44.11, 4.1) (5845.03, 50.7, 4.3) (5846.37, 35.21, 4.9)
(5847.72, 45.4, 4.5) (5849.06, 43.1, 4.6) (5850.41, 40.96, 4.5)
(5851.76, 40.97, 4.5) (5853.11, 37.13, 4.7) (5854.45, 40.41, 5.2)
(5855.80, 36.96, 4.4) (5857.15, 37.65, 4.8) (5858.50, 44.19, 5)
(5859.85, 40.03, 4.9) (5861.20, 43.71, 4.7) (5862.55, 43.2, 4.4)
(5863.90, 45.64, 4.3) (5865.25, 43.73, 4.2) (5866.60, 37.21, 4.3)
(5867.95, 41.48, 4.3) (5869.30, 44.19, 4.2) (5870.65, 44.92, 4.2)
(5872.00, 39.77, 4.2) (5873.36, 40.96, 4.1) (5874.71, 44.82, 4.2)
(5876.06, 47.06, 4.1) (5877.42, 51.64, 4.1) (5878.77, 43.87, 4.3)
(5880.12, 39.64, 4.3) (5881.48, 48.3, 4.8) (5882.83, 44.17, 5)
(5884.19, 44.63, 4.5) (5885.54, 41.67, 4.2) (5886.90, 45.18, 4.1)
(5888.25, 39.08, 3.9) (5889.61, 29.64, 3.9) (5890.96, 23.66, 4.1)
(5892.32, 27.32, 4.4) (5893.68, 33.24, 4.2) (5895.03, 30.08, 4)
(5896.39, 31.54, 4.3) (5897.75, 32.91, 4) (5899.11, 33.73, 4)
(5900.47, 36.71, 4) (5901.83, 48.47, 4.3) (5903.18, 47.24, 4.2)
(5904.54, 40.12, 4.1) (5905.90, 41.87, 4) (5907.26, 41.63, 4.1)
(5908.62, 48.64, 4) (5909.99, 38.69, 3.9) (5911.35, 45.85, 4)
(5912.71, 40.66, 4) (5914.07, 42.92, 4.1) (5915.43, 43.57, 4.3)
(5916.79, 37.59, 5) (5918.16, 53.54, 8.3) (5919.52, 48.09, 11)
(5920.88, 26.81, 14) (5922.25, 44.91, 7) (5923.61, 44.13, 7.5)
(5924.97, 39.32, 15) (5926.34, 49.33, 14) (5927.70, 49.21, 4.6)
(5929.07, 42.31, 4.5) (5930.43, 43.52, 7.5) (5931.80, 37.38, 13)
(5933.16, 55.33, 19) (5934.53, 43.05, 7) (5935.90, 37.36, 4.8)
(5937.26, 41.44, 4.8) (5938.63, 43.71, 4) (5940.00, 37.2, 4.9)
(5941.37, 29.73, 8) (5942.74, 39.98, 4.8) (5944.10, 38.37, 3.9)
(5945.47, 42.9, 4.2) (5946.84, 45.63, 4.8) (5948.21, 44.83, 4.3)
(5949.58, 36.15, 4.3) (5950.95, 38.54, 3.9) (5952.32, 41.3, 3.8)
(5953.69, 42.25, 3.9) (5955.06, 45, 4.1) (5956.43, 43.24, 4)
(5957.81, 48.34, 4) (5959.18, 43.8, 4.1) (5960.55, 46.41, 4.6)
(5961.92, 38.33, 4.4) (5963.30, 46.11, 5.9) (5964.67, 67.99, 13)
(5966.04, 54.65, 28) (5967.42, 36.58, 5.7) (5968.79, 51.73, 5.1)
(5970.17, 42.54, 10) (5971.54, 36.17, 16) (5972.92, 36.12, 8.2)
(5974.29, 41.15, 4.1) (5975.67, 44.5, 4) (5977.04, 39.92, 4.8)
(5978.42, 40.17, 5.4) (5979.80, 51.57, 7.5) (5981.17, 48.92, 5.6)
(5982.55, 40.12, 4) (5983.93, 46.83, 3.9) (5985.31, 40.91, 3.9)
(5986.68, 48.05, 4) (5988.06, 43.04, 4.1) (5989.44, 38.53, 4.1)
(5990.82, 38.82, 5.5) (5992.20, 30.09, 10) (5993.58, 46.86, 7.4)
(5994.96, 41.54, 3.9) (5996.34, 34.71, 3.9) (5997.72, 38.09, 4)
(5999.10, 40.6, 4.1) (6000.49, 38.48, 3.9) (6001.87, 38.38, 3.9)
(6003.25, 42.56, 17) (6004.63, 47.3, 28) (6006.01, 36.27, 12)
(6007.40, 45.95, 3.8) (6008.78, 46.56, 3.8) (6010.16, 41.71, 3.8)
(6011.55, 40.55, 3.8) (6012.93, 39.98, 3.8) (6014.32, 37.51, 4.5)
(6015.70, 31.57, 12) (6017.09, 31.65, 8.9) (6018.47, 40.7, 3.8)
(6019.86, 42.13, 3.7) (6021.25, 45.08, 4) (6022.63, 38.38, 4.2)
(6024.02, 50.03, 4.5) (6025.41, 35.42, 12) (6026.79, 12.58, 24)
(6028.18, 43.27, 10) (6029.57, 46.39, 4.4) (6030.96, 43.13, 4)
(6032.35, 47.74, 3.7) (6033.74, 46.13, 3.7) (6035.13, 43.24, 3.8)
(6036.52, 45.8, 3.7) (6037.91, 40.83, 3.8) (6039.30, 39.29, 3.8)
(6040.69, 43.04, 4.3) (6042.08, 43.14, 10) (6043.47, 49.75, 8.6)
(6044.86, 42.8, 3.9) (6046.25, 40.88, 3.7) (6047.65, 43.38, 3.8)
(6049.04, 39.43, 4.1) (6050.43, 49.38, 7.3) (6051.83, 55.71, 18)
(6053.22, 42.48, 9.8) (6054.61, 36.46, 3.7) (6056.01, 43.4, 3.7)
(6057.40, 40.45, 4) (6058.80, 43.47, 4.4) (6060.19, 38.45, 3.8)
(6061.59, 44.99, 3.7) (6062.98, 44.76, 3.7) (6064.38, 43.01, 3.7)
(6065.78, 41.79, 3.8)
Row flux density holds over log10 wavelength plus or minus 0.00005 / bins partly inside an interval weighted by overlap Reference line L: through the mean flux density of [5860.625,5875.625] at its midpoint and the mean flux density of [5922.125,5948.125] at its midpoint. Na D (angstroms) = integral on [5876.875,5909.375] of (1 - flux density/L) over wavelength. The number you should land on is 2.5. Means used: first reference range 42.8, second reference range 42.4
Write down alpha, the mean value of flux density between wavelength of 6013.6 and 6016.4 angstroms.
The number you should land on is 34.5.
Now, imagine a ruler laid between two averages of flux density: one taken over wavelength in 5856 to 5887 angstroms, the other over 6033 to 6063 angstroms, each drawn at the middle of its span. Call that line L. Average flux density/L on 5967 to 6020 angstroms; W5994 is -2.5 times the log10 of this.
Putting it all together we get 0.06 mag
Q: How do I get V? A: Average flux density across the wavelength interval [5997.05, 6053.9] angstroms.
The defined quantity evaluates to 41.6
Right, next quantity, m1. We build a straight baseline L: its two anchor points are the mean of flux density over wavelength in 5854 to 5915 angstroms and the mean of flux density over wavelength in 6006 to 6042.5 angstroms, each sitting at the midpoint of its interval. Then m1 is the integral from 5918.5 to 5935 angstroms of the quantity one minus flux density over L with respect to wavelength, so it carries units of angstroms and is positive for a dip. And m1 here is -1.3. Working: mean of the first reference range 40.7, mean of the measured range 43.8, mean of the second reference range 40.7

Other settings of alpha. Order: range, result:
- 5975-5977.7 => 42.3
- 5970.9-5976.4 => 39.5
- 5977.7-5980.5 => 45.8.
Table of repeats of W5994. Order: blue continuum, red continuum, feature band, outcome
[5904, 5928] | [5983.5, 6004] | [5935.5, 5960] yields 0.021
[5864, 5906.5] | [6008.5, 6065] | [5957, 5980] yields -0.099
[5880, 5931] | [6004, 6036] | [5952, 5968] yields -0.144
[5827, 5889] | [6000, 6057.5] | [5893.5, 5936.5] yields 0.024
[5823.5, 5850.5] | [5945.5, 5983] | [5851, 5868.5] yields 0.069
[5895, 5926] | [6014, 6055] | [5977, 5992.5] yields -0.031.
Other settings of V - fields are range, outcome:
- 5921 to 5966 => 43.3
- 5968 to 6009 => 41.8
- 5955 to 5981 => 45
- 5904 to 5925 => 42.5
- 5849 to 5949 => 41.2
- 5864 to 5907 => 40.1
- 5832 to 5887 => 43.3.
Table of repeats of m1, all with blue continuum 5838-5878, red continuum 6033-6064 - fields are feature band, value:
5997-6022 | 1.79 angstroms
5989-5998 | 1.03 angstroms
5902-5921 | -0.10 angstroms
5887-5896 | 2.41 angstroms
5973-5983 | -0.03 angstroms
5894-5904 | 1.36 angstroms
